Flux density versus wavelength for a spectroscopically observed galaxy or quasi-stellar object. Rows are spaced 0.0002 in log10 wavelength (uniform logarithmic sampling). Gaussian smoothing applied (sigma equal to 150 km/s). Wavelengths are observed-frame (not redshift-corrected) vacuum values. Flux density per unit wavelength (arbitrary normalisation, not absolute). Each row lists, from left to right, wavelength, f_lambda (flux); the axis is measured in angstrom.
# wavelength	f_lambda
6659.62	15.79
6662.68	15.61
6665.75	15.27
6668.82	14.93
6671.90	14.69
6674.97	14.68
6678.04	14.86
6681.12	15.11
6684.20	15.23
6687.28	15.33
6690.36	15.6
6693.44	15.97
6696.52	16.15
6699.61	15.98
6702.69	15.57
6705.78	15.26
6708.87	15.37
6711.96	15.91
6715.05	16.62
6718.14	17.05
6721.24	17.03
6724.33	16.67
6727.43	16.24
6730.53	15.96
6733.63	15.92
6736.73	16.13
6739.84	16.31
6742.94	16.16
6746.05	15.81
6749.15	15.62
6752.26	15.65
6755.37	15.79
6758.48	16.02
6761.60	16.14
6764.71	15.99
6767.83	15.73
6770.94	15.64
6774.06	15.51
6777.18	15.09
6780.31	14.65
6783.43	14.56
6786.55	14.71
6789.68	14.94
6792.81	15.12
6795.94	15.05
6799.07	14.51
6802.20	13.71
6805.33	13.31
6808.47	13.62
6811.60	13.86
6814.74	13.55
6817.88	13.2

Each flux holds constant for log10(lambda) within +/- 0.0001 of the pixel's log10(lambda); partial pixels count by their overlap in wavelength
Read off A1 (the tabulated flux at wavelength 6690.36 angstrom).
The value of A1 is 15.6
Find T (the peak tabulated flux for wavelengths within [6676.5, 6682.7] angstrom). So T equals 15.11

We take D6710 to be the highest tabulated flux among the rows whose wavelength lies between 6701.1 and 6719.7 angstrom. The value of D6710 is 17.05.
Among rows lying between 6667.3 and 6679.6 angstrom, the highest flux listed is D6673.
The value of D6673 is 14.93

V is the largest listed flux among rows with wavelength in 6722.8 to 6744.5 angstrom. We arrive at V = 16.67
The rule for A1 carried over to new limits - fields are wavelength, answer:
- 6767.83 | 15.73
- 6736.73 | 16.13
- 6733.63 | 15.92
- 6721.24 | 17.03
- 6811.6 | 13.86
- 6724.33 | 16.67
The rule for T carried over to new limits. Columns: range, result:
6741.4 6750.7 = 16.16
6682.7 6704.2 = 16.15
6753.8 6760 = 16.02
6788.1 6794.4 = 15.12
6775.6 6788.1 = 15.09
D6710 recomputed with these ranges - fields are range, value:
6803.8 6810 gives 13.62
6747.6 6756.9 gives 15.79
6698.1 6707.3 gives 15.98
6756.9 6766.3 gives 16.14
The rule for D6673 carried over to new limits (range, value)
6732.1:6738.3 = 16.13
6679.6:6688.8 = 15.33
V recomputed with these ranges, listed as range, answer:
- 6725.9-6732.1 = 16.24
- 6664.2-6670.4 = 15.27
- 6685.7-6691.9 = 15.6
